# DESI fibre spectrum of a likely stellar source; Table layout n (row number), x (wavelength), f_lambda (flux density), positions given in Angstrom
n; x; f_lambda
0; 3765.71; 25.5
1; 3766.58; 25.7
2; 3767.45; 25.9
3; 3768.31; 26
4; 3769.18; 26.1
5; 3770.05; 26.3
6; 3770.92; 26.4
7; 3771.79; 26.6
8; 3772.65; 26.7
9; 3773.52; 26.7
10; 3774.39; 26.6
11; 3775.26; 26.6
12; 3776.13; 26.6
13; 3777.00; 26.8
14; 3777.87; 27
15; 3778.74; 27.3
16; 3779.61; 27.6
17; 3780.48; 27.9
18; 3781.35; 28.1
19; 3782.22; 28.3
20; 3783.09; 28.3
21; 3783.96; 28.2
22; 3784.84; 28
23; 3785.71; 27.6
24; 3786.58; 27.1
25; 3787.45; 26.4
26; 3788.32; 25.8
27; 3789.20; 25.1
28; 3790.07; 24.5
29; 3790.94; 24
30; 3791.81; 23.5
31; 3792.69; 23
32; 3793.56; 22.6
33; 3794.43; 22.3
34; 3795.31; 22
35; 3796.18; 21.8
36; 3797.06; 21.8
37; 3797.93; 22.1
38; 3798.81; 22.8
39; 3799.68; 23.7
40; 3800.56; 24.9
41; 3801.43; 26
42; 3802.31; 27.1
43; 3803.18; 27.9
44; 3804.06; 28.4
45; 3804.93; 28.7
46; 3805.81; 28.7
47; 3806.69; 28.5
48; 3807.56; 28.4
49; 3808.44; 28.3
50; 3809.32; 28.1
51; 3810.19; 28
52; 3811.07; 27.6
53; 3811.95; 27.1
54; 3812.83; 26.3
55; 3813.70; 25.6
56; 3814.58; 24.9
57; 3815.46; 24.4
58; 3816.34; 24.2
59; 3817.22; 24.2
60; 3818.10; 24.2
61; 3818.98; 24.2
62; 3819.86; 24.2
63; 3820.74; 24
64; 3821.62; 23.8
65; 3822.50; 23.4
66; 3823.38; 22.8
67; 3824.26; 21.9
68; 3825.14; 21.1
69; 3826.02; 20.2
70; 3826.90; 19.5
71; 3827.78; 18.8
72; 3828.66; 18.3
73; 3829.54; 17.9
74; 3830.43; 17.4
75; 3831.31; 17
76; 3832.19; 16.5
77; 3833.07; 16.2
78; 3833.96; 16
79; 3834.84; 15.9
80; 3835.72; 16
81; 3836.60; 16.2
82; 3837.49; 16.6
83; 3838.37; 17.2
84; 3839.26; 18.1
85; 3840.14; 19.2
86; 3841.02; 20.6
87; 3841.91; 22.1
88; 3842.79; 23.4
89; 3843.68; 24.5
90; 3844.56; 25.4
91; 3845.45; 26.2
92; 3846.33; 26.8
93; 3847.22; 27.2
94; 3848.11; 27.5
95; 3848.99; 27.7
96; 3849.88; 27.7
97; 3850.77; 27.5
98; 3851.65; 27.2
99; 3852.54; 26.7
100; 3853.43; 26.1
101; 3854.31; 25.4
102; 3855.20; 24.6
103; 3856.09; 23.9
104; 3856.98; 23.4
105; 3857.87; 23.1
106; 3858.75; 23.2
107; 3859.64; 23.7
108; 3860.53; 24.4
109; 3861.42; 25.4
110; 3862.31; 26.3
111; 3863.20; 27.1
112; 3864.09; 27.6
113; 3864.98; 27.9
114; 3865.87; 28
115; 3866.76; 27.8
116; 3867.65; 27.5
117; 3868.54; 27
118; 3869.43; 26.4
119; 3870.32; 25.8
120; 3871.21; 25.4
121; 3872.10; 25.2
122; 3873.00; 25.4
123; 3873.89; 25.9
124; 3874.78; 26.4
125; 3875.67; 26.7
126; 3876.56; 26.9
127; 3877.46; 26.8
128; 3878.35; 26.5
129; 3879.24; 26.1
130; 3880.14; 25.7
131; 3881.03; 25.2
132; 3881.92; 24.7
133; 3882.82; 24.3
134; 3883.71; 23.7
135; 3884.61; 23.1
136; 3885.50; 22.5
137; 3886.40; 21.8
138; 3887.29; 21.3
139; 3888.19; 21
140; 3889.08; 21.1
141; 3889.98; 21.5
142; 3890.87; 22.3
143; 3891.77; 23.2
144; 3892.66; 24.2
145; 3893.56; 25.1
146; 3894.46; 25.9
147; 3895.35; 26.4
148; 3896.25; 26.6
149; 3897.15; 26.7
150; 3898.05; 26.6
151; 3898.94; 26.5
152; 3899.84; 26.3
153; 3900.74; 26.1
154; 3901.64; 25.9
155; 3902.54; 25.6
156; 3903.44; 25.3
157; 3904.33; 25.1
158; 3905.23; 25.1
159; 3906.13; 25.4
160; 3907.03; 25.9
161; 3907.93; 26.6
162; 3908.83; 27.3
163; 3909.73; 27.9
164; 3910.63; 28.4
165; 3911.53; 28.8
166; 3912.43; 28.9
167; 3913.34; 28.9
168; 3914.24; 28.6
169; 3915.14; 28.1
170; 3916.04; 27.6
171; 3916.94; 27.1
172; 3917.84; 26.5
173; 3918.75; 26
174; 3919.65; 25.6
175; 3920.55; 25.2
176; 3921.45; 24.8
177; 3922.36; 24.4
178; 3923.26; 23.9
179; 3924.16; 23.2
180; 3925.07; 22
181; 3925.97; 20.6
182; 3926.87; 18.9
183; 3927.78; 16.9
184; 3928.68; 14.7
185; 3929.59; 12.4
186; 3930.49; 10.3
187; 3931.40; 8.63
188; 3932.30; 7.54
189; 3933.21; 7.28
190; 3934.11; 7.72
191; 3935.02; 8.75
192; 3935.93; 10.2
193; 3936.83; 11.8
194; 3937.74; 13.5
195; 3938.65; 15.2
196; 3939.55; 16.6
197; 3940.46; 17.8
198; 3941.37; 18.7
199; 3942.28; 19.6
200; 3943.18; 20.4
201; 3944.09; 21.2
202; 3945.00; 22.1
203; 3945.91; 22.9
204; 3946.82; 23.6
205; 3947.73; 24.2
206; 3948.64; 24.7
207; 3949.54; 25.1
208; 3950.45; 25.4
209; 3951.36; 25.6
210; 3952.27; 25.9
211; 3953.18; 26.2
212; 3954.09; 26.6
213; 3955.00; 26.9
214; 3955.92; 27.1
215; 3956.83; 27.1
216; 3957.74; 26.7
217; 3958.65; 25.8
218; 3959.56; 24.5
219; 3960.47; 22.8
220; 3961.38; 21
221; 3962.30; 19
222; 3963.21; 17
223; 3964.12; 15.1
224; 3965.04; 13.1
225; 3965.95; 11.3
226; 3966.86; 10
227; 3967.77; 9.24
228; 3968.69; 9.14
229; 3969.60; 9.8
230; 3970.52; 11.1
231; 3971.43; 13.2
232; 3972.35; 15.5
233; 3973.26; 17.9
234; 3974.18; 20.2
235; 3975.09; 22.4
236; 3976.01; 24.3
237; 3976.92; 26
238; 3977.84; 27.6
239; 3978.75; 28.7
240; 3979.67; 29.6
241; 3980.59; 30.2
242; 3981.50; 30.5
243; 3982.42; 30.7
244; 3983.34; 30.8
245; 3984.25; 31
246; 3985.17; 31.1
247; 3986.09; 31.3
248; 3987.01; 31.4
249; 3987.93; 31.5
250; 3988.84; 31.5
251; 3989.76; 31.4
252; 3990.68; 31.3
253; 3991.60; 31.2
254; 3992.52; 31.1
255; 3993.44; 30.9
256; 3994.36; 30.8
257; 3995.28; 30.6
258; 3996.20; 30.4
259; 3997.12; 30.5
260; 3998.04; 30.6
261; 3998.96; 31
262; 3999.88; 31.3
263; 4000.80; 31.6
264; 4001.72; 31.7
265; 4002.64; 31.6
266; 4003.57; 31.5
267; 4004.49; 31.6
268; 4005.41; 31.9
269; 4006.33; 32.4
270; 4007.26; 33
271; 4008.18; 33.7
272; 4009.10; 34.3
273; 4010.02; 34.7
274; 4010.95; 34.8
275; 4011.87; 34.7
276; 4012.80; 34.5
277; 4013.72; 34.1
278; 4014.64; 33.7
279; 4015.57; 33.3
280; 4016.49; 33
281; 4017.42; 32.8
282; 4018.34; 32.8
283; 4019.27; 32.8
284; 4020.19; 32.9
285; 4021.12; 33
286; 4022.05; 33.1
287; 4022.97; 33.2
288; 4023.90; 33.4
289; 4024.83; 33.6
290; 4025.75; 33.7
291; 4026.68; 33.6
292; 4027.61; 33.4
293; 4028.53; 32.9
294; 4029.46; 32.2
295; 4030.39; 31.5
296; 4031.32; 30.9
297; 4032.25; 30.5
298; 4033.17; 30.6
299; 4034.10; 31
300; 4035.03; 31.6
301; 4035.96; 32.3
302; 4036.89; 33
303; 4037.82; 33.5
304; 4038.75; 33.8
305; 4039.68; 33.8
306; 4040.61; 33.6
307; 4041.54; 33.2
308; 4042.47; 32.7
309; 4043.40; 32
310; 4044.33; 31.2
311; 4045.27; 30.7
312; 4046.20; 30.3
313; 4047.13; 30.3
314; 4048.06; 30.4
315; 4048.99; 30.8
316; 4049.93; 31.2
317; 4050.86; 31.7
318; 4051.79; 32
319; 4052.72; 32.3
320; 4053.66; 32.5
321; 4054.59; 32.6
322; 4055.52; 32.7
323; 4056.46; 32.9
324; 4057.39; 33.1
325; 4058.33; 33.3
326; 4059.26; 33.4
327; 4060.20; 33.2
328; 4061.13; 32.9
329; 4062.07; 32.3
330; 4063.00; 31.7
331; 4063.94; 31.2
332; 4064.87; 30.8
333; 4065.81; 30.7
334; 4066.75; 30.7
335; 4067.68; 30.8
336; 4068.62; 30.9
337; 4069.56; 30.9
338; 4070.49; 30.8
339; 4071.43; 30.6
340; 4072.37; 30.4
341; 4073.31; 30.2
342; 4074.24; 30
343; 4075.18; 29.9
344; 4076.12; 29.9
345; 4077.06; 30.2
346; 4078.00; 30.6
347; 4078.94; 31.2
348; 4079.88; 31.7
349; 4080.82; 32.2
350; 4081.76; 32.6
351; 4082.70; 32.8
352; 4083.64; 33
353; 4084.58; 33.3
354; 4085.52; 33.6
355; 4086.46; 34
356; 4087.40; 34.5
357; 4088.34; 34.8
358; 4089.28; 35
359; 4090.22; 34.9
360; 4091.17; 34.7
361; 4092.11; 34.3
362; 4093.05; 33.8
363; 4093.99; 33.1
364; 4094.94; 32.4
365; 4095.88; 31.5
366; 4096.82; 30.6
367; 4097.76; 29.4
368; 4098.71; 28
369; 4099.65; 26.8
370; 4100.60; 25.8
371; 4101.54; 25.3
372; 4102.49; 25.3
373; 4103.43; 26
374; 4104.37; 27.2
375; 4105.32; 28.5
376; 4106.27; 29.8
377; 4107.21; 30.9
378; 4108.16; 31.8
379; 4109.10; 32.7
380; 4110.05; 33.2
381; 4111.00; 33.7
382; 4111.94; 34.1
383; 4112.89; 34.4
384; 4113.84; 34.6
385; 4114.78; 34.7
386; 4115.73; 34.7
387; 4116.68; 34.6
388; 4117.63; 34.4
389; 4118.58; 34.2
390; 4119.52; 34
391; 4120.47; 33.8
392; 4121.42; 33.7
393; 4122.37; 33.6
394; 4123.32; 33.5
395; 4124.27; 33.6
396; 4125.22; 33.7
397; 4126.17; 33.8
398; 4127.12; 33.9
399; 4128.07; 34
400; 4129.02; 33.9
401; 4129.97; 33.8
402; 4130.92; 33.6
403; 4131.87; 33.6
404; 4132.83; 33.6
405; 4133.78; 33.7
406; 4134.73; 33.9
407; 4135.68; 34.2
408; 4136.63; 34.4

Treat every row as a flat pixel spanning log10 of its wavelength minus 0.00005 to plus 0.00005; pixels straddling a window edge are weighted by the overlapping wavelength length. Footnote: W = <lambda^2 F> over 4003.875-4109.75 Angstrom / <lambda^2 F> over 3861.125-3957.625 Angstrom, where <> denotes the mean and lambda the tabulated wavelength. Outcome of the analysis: 1.5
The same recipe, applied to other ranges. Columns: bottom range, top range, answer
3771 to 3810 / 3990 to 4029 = 1.39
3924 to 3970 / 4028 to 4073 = 1.84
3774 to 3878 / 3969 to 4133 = 1.43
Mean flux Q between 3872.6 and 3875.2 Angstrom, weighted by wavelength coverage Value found 25.9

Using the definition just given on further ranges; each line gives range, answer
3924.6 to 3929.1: 18.7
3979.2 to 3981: 29.8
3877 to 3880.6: 26.2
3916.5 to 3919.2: 26.5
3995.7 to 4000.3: 30.8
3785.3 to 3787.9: 27.1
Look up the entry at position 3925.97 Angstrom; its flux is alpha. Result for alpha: 20.6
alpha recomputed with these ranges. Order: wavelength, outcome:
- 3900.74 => 26.1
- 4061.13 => 32.9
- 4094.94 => 32.4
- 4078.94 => 31.2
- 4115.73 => 34.7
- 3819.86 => 24.2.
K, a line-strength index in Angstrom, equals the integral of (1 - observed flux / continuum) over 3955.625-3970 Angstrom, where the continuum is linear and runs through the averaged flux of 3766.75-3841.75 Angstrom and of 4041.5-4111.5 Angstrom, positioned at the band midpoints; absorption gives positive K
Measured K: 5.2 Angstrom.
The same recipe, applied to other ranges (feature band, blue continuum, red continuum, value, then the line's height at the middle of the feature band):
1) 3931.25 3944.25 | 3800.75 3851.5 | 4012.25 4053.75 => 6.7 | 28.2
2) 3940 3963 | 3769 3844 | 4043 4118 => 3.6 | 28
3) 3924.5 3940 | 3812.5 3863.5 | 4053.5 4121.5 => 7.7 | 26.1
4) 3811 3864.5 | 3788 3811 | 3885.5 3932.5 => 4.2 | 24.8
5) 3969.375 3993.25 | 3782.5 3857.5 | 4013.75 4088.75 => 2.6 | 29.6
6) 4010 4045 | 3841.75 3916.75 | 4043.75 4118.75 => -3.3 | 30.1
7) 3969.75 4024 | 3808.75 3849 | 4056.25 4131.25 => -2.9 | 28.4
